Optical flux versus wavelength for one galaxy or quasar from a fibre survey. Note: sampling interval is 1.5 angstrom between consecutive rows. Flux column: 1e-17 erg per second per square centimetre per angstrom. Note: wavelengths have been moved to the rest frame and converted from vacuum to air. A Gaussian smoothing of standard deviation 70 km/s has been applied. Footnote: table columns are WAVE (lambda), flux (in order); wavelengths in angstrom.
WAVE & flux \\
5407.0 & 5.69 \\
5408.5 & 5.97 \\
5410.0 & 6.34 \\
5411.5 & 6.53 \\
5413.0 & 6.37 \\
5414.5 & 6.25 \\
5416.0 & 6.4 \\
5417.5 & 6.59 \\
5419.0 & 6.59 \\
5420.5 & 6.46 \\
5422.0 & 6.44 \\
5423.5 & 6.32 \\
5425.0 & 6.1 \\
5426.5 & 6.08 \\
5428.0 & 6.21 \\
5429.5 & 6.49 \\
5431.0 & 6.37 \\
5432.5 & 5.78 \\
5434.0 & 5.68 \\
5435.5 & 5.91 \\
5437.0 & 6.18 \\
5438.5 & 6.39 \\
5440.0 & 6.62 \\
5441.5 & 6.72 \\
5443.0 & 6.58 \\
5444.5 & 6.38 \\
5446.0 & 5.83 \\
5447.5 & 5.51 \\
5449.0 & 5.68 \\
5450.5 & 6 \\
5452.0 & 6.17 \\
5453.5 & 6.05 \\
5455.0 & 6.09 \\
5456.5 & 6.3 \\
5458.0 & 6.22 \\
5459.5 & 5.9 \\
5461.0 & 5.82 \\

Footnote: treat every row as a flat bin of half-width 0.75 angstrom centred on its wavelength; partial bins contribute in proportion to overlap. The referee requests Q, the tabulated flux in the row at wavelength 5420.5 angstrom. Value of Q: 6.46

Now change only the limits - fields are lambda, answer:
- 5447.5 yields 5.51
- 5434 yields 5.68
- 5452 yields 6.17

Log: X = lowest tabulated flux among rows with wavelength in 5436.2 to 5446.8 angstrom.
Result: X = 5.83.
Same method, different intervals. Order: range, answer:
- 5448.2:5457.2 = 5.68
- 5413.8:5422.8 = 6.25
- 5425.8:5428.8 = 6.08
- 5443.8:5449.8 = 5.51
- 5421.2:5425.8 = 6.1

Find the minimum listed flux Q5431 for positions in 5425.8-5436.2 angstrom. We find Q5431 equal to 5.68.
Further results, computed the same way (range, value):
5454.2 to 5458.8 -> 6.09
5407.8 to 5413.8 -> 5.97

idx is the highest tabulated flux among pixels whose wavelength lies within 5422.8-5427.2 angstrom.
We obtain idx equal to 6.32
